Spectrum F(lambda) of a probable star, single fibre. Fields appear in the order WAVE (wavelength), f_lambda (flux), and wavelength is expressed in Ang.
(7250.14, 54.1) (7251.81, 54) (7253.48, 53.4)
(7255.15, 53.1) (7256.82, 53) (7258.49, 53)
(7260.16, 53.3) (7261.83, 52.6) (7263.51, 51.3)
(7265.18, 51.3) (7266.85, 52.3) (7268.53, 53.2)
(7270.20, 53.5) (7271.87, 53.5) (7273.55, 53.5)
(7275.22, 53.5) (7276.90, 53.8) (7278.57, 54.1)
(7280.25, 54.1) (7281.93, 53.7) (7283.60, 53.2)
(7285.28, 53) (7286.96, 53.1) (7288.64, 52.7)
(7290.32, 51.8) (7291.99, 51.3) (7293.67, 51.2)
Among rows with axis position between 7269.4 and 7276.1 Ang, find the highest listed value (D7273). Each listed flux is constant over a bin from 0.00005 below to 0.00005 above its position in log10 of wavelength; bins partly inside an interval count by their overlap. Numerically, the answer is 53.5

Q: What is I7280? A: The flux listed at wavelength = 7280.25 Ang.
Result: 54.1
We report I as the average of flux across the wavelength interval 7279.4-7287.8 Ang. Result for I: 53.4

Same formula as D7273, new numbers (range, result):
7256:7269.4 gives 53.3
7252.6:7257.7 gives 53.4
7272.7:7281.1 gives 54.1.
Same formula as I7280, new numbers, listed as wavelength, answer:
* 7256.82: 53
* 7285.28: 53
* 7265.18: 51.3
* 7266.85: 52.3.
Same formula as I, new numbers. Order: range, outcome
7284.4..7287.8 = 53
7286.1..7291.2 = 52.6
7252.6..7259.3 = 53.1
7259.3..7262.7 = 52.9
